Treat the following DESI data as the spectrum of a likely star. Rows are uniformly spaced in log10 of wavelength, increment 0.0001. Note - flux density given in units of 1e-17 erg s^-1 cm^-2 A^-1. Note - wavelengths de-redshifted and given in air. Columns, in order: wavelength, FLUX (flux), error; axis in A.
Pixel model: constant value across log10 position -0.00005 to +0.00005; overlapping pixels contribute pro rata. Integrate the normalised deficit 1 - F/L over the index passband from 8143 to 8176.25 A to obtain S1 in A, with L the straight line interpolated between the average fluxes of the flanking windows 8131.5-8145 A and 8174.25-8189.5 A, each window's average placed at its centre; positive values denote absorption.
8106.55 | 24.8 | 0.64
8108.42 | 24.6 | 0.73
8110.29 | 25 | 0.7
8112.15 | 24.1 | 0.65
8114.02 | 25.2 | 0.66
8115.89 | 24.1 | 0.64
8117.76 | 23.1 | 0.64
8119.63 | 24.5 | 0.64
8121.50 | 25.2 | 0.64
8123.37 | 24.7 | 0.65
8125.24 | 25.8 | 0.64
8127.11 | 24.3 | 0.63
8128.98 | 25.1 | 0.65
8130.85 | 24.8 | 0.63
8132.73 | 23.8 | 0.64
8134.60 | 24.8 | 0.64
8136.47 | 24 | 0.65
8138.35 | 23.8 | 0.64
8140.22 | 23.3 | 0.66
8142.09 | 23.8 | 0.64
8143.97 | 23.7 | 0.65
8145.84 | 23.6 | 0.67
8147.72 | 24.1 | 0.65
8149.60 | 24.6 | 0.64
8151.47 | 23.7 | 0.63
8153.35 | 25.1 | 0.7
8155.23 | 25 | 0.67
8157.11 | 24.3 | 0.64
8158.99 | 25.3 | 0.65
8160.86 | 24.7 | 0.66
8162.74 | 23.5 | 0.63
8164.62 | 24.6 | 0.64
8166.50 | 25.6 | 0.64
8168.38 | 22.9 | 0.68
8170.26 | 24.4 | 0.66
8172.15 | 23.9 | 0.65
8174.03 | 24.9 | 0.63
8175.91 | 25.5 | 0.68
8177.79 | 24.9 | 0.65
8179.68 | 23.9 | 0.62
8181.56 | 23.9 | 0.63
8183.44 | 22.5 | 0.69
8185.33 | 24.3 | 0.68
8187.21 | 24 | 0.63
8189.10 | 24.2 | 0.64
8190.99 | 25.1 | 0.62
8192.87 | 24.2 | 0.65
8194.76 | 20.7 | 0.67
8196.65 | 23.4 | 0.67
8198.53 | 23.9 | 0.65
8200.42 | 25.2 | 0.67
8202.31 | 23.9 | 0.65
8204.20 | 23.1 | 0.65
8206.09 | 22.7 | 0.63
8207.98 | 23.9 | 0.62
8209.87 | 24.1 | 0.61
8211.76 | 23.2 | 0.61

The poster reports -0.5 A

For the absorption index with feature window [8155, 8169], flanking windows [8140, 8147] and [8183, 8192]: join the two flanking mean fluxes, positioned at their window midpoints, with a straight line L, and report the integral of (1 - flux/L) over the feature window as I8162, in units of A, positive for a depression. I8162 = -0.39 A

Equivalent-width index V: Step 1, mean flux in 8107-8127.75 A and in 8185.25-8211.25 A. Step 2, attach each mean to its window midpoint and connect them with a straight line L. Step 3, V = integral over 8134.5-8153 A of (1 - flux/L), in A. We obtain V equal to 0.3 A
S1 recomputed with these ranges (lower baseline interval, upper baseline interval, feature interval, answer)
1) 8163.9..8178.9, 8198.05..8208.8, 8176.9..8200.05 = 0.3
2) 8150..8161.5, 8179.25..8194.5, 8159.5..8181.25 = -0.1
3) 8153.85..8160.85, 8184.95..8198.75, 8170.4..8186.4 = 0.0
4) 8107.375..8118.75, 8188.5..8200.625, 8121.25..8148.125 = -0.1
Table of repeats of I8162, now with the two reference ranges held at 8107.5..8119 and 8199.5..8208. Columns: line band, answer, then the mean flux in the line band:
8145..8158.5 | -0.2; 24.4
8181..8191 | 0.0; 23.9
